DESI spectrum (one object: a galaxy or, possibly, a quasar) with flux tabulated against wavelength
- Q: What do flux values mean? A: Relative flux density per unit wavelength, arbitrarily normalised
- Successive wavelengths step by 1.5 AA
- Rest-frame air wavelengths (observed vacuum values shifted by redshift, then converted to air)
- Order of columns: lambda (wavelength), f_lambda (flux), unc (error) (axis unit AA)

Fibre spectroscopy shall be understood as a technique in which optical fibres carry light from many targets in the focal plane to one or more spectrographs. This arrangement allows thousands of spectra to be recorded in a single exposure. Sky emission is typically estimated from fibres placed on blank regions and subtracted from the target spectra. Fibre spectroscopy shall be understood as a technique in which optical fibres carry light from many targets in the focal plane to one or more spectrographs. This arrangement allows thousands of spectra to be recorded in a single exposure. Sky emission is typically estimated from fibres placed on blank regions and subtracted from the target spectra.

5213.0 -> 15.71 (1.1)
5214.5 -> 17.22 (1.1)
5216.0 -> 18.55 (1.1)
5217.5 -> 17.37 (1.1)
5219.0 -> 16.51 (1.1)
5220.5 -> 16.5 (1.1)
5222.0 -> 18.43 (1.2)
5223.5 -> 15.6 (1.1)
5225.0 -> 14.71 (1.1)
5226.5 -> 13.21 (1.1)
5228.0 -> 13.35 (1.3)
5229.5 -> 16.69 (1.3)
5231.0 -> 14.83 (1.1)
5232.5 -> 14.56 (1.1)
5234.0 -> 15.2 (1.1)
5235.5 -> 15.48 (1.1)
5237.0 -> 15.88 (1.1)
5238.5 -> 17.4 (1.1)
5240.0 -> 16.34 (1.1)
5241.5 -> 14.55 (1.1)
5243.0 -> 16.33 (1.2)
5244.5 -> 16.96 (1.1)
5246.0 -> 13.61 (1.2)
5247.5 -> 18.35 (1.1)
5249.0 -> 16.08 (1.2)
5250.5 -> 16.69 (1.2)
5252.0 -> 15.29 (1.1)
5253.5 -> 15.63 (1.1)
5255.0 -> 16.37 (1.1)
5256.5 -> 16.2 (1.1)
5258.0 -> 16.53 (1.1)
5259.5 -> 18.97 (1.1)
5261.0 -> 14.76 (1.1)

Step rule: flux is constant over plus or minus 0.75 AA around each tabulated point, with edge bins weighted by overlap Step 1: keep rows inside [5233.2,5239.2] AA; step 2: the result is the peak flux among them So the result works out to 17.4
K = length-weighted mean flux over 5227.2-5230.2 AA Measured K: 15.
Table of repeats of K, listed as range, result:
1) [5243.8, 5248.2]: 16.3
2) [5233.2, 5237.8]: 15.5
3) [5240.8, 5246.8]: 15.4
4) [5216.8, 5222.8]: 17.2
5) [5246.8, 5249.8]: 17.2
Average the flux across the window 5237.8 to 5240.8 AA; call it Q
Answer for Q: 16.8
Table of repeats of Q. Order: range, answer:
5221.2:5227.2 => 15.5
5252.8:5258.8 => 16.2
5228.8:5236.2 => 15.3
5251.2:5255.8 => 15.8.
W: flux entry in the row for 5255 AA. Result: 16.37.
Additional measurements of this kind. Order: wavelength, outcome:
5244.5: 16.96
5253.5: 15.63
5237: 15.88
